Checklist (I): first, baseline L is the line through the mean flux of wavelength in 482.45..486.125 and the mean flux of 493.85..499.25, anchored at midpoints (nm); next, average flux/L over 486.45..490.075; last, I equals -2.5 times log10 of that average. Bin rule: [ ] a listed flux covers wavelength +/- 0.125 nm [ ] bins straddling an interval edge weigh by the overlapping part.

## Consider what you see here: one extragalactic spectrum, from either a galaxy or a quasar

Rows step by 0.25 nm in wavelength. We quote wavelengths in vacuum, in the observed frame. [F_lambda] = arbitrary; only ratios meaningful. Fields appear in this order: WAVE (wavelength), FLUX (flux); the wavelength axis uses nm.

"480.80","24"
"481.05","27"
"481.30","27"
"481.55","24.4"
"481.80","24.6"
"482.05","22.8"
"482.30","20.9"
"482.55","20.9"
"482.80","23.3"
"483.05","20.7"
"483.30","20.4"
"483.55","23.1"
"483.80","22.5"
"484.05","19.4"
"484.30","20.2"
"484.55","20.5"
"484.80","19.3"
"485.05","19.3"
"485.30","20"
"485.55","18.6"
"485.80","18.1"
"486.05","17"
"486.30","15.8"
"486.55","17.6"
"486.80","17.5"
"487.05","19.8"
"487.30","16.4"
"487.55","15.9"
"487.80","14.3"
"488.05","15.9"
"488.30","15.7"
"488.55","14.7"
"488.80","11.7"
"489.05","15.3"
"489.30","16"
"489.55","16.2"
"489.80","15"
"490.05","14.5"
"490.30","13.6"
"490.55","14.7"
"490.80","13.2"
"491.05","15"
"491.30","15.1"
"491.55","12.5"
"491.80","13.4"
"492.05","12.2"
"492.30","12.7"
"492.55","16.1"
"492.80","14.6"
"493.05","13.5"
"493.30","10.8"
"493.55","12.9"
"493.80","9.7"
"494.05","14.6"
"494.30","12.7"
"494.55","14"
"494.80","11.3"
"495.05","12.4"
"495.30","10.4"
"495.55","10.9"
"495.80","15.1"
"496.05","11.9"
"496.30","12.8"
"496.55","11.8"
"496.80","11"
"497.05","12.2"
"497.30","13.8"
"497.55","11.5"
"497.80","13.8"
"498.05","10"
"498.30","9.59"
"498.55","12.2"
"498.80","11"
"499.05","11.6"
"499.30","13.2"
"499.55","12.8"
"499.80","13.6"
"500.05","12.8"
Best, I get 0.12 mag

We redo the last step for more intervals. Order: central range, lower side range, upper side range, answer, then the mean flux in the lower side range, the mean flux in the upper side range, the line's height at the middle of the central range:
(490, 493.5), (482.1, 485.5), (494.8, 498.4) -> 0.12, 20.8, 11.9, 15.3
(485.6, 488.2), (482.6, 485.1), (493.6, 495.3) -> 0.10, 20.9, 12.3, 18.4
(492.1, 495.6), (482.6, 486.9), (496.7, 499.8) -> 0.15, 19.6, 12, 14.5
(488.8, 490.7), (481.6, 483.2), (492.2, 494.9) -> 0.10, 22.3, 13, 16.2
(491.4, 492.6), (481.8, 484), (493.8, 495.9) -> 0.11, 21.9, 12.5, 14.7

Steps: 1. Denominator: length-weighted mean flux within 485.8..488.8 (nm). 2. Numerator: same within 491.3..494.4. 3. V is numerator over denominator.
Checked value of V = 0.80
